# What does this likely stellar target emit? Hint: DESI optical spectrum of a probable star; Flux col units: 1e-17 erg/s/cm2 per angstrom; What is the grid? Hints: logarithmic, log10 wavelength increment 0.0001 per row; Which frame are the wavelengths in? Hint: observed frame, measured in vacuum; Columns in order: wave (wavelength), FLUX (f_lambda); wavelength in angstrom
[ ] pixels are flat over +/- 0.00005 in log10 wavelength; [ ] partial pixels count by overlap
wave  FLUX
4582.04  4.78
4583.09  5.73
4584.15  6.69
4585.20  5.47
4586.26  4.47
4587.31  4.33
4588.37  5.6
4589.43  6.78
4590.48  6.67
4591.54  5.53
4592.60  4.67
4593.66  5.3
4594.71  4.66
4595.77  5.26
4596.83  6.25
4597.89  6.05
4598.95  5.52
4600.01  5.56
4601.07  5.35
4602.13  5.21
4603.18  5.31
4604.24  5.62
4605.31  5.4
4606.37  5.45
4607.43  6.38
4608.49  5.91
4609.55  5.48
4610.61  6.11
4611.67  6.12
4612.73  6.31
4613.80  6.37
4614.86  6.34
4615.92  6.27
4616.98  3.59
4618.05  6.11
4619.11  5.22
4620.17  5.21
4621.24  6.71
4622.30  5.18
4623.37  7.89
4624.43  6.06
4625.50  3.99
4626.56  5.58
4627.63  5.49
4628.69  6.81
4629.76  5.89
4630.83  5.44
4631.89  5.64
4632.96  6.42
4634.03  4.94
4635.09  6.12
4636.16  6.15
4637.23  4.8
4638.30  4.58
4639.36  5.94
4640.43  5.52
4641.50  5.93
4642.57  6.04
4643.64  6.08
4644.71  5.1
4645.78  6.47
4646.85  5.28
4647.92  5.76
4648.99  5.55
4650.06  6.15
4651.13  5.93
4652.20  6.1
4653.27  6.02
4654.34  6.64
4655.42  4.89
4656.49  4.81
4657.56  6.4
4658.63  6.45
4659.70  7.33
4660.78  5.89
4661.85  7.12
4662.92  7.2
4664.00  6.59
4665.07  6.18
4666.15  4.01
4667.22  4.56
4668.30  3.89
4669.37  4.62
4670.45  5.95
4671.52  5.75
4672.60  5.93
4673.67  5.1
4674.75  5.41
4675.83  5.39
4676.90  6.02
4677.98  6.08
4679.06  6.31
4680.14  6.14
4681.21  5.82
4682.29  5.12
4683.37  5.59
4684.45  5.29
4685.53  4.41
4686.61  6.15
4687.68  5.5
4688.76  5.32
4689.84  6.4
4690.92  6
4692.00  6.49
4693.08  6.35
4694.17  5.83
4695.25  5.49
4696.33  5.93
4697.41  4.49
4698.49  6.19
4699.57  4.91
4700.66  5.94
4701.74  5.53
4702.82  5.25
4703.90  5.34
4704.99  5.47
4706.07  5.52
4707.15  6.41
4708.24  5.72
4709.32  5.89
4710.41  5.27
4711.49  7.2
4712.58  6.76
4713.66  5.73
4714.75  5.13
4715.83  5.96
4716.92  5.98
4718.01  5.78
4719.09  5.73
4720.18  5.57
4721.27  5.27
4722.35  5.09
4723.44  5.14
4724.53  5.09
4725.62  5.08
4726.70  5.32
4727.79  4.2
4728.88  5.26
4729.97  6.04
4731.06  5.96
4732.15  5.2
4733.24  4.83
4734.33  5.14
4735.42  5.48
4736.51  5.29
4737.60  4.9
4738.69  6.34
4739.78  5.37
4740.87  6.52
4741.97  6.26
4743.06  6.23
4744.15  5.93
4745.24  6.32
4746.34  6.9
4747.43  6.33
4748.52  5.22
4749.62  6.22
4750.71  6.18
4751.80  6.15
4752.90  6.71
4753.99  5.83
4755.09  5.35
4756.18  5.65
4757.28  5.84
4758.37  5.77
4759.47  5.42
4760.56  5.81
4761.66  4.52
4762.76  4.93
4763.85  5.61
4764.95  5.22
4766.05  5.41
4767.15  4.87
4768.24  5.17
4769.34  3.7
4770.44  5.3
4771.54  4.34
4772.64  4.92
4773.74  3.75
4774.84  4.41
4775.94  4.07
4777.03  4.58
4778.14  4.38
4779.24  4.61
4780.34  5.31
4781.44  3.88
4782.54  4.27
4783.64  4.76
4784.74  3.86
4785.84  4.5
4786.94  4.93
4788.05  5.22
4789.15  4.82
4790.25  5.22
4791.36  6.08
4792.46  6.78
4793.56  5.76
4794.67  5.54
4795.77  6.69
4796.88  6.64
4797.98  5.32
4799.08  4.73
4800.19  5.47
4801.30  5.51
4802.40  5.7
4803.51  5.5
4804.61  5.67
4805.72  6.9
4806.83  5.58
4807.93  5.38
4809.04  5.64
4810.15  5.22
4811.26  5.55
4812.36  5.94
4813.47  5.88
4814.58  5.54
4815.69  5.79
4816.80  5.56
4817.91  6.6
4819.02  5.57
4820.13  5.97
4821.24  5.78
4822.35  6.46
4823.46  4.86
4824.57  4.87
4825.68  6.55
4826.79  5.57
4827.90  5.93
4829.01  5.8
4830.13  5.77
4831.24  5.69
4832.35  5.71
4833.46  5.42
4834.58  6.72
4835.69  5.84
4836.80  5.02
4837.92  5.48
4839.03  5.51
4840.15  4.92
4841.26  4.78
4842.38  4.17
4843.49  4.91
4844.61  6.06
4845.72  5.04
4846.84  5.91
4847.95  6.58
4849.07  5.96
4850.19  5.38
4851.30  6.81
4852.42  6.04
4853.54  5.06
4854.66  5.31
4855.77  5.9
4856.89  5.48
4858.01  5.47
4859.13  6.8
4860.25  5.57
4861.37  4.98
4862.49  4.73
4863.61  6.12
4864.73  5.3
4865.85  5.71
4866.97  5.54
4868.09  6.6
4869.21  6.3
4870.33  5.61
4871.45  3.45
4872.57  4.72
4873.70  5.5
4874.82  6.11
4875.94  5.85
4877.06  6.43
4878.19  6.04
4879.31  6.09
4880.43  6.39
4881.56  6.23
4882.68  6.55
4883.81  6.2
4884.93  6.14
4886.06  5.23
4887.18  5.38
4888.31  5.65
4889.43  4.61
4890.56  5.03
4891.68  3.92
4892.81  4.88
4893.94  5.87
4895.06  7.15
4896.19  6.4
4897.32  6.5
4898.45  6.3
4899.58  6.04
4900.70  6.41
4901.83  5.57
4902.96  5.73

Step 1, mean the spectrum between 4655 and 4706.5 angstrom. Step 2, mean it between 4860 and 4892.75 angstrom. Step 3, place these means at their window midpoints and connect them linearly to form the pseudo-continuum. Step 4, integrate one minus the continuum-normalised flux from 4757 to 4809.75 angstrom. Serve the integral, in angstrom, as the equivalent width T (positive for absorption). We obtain 4.2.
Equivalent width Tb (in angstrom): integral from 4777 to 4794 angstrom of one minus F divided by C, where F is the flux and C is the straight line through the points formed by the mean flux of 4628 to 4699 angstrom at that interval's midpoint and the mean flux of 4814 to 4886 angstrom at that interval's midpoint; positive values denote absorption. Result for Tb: 2.3 angstrom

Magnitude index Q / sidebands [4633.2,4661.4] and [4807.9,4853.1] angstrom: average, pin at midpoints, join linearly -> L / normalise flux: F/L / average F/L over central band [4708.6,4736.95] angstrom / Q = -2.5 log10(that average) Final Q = 0.045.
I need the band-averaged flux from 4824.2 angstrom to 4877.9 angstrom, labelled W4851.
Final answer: 5.61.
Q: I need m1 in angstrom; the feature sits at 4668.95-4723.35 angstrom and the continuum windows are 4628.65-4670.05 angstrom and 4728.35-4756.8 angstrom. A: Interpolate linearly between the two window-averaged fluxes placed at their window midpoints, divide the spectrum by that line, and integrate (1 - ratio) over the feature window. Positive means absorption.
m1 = 1.0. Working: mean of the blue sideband 5.76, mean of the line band 5.69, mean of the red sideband 5.83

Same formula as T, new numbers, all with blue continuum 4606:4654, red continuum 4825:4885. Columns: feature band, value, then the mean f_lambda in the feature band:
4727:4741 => 0.9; 5.39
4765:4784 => 3.8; 4.59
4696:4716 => 0.2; 5.71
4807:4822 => -0.1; 5.73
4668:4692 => 0.7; 5.59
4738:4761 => -1.1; 6.01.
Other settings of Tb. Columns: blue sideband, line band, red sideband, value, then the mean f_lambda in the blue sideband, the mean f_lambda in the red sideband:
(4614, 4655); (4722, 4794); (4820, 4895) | 4.97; 5.76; 5.62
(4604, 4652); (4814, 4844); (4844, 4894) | 0.45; 5.77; 5.65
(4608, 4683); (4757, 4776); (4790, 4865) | 2.51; 5.77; 5.68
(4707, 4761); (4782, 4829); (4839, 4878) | 0.48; 5.73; 5.57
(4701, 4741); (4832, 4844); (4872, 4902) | 0.90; 5.55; 5.82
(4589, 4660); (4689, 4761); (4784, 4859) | -0.51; 5.76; 5.61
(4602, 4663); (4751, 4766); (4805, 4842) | 0.34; 5.84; 5.68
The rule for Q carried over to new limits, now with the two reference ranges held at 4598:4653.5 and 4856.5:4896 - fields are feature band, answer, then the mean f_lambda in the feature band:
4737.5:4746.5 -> -0.075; 6.11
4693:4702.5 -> 0.026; 5.58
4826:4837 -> -0.023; 5.79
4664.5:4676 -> 0.113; 5.16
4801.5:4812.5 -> -0.004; 5.7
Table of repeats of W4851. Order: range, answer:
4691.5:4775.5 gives 5.55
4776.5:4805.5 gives 5.24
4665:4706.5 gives 5.52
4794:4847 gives 5.64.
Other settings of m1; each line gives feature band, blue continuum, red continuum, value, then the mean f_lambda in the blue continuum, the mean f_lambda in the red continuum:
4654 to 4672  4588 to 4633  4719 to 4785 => -0.7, 5.73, 5.29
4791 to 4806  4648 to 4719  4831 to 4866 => -0.6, 5.76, 5.57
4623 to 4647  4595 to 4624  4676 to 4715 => 0.1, 5.78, 5.75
